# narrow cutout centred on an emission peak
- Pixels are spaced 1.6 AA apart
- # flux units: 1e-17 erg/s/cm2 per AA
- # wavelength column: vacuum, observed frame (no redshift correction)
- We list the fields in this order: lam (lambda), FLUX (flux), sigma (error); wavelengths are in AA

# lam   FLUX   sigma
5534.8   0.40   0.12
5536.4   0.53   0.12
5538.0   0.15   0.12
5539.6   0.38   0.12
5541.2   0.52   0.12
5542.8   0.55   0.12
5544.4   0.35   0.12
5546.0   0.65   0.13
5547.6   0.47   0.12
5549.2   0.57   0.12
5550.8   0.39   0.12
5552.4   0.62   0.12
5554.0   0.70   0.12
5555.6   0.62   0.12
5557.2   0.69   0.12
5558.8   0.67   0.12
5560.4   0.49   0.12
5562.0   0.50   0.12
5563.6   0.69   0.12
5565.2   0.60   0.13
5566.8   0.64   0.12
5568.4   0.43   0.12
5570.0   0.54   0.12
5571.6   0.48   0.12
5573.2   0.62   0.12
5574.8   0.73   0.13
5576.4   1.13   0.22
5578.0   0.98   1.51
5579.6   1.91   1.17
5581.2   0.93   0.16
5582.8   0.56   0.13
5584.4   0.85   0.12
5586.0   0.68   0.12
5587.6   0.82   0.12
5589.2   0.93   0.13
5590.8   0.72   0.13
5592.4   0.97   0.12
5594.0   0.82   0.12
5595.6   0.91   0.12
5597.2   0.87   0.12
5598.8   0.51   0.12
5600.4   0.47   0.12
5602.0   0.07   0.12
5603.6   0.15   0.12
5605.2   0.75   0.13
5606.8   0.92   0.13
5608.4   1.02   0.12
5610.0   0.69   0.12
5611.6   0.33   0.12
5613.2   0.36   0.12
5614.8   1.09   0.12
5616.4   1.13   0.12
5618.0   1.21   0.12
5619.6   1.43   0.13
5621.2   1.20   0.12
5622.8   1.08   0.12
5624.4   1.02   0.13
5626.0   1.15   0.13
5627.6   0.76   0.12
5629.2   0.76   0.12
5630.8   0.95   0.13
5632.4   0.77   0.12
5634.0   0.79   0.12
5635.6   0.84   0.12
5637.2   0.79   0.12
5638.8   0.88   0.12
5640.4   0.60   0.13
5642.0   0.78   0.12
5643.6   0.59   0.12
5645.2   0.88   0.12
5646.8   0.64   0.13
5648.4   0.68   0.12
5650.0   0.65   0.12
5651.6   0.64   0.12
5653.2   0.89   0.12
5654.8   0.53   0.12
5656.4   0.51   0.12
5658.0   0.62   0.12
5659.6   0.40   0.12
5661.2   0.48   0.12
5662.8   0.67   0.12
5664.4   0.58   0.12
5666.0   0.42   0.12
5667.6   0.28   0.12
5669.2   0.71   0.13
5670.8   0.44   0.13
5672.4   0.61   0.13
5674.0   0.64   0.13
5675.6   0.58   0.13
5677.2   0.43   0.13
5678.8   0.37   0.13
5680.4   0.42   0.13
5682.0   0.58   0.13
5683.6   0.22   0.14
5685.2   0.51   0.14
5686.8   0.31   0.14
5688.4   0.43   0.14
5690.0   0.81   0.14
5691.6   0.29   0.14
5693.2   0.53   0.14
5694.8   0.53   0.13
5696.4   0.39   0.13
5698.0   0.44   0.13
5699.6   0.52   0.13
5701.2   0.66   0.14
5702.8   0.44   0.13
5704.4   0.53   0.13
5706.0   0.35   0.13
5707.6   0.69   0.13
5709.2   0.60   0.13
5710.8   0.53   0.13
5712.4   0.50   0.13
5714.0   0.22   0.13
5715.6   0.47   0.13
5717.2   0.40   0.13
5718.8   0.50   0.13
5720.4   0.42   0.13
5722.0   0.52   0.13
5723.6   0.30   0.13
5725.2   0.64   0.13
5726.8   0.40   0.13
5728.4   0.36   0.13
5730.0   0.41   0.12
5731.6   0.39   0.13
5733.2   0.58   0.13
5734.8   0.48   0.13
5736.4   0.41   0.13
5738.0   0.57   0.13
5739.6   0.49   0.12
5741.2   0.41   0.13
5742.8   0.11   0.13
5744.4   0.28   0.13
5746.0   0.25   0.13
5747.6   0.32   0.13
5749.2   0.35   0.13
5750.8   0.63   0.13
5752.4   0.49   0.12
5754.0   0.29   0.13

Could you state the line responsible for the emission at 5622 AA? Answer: C IV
